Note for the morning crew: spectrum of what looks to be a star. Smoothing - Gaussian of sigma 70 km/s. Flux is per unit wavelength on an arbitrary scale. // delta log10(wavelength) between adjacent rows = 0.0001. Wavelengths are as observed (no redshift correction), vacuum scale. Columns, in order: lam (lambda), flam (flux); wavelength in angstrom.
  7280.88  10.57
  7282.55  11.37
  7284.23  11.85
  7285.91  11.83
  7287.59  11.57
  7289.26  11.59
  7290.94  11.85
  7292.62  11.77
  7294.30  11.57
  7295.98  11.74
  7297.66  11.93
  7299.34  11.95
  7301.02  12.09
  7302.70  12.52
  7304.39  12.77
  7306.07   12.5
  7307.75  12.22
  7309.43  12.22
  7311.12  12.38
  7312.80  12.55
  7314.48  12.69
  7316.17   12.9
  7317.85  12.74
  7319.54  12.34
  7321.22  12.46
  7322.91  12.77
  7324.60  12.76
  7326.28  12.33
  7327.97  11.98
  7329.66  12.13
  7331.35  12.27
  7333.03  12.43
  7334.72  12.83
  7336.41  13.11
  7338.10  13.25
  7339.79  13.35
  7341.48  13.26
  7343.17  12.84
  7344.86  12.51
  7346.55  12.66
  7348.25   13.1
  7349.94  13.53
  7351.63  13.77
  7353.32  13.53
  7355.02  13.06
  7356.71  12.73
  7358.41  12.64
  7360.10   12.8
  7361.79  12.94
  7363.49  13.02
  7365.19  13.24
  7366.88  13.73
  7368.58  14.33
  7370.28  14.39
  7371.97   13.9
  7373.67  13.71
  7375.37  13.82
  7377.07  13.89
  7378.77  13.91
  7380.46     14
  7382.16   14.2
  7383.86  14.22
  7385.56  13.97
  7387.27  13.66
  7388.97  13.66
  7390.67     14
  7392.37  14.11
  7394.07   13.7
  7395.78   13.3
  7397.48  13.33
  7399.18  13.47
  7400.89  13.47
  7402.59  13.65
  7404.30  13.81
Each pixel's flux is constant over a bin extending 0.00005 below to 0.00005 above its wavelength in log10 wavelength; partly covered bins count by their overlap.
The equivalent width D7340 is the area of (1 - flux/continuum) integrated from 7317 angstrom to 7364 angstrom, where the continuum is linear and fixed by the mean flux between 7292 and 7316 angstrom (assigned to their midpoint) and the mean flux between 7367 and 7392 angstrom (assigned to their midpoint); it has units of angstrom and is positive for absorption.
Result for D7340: 0.9 angstrom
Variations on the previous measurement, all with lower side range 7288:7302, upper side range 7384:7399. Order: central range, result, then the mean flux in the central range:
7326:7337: 0.1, 12.4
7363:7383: -0.7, 13.9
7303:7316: -0.4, 12.5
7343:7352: -0.1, 13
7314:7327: -0.3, 12.6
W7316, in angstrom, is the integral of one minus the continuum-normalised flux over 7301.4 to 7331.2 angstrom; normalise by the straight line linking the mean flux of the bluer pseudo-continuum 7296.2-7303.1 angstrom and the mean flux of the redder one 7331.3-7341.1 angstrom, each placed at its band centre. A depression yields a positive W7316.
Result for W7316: 0.0 angstrom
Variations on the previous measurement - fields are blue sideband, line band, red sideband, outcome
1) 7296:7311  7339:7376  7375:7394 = 0.2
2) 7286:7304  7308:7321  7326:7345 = -0.3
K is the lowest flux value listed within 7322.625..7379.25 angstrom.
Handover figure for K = 11.98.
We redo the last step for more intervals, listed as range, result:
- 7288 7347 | 11.57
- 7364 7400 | 13.24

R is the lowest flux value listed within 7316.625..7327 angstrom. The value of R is 12.33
